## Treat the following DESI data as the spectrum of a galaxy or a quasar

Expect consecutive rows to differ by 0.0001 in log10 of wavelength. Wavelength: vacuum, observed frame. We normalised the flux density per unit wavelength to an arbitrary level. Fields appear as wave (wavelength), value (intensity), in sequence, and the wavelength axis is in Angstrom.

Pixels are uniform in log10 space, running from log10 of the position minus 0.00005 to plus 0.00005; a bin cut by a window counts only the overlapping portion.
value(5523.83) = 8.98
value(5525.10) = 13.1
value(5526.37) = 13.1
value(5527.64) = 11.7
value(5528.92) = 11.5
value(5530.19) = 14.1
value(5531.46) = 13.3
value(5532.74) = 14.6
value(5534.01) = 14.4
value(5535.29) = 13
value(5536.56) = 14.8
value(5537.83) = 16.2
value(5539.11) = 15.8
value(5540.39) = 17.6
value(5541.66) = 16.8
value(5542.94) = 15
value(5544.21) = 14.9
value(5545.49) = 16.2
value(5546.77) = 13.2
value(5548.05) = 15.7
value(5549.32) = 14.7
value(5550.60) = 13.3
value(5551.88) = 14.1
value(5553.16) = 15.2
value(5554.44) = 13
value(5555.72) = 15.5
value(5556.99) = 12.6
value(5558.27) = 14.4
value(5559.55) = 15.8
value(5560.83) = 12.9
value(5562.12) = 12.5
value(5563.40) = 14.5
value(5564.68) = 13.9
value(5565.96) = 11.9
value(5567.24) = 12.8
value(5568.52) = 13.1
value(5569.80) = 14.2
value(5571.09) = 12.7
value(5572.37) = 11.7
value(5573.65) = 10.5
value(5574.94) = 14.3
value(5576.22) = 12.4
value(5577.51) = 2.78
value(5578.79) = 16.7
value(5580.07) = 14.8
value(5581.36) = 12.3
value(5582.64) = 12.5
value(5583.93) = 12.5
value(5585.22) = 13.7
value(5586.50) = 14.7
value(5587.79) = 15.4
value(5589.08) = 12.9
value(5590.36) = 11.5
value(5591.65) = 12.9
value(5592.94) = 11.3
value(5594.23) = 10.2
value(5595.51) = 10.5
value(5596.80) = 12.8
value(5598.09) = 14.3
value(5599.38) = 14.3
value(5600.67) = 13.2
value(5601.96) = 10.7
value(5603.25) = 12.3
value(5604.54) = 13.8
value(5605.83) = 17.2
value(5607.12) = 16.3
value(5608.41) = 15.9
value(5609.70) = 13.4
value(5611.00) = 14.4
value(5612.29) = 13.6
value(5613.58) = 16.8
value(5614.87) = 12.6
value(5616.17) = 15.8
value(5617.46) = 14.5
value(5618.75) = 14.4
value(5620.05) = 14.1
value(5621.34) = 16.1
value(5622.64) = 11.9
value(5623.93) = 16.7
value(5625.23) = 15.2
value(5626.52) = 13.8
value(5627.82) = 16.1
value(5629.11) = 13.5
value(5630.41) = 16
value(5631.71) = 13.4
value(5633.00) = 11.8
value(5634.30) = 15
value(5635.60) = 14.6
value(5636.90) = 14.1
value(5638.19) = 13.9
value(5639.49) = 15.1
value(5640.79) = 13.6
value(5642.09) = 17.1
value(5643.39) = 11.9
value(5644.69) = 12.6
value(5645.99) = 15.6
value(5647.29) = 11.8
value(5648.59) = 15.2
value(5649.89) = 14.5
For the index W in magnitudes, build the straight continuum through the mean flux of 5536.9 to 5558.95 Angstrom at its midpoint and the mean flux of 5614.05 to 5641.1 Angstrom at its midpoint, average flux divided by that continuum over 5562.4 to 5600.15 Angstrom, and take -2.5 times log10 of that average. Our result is 0.16 mag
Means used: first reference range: 15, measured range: 12.7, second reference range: 14.4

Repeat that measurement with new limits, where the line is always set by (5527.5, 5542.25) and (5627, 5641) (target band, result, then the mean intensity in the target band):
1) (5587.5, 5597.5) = 0.191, 12.1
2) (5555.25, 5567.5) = 0.062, 13.7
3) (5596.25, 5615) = 0.017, 14.2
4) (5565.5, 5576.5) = 0.146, 12.6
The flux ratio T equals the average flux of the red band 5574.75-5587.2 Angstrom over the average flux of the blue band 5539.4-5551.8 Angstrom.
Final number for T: 0.8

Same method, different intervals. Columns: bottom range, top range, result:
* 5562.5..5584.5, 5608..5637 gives 1.15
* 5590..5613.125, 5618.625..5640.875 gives 1.08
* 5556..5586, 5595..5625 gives 1.10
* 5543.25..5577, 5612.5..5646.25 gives 1.06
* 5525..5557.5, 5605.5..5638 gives 1.02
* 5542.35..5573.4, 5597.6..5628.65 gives 1.04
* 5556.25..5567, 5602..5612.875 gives 1.06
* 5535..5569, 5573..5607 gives 0.88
